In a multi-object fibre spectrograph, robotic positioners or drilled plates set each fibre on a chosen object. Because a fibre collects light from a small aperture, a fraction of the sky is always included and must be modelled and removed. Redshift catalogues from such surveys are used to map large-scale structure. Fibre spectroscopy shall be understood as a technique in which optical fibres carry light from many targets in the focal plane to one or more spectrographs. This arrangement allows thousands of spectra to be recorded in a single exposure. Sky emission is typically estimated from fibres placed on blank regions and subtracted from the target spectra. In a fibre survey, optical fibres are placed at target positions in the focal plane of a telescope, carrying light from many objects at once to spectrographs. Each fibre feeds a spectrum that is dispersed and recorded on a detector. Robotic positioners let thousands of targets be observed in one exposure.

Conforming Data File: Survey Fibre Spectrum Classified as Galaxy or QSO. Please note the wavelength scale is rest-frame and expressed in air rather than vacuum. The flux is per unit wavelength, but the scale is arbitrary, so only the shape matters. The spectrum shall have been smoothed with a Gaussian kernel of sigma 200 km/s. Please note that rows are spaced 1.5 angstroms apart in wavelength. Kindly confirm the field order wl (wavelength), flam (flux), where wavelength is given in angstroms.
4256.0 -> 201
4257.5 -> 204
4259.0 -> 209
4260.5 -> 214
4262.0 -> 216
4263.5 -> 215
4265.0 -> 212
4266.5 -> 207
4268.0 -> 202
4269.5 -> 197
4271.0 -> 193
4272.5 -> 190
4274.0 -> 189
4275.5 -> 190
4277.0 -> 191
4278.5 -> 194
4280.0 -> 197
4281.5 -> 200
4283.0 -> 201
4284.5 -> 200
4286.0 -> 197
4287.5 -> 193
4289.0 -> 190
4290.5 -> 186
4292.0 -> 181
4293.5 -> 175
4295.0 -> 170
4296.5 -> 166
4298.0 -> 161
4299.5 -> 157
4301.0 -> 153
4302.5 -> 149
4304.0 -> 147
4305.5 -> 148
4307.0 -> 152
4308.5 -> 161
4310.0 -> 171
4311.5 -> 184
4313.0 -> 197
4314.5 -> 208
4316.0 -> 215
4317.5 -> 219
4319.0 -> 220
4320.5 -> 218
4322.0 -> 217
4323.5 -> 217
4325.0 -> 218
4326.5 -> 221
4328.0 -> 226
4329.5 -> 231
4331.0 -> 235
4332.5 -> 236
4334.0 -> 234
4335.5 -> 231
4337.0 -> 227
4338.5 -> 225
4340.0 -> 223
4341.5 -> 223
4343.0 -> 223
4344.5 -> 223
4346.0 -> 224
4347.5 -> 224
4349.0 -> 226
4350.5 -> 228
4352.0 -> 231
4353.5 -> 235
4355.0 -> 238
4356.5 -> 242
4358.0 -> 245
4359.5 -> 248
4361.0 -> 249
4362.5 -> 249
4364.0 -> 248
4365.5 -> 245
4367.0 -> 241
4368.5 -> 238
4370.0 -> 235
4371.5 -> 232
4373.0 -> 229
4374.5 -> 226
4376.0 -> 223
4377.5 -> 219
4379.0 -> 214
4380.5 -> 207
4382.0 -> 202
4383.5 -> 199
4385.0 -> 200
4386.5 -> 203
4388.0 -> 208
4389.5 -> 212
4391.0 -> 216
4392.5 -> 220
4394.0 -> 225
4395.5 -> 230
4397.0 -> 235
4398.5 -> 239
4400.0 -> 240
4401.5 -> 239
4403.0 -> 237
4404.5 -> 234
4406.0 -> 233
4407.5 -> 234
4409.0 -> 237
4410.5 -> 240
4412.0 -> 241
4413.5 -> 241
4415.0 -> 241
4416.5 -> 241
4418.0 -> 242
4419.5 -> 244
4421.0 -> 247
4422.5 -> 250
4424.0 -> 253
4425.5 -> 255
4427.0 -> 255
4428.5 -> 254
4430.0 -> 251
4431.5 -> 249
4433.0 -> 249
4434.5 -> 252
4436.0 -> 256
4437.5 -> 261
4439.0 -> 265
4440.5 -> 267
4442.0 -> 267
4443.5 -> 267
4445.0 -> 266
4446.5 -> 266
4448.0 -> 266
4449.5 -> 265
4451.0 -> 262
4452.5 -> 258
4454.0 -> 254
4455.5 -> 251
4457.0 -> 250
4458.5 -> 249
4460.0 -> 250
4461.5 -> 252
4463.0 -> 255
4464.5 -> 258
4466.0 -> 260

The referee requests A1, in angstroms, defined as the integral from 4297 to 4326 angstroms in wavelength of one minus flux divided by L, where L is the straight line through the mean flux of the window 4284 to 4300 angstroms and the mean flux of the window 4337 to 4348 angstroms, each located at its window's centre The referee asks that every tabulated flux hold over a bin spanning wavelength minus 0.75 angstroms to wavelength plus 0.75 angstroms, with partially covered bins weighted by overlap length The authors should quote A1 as 1.8 angstroms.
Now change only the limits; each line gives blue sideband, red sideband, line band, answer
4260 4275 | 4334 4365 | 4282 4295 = 1.3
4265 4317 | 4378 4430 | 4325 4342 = -2.2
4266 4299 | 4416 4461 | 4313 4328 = -0.8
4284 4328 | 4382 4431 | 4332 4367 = -4.5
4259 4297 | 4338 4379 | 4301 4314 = 2.8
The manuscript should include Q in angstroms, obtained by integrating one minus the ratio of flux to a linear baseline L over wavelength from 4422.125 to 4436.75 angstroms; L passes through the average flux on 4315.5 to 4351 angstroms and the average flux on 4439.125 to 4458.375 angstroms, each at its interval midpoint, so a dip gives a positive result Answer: 0.15 angstroms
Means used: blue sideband 224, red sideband 261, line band 252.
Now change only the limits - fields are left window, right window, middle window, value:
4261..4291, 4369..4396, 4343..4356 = -1.1 angstroms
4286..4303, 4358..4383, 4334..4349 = -1.2 angstroms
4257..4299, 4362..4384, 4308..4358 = -1.6 angstroms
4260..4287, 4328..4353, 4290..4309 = 4.4 angstroms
